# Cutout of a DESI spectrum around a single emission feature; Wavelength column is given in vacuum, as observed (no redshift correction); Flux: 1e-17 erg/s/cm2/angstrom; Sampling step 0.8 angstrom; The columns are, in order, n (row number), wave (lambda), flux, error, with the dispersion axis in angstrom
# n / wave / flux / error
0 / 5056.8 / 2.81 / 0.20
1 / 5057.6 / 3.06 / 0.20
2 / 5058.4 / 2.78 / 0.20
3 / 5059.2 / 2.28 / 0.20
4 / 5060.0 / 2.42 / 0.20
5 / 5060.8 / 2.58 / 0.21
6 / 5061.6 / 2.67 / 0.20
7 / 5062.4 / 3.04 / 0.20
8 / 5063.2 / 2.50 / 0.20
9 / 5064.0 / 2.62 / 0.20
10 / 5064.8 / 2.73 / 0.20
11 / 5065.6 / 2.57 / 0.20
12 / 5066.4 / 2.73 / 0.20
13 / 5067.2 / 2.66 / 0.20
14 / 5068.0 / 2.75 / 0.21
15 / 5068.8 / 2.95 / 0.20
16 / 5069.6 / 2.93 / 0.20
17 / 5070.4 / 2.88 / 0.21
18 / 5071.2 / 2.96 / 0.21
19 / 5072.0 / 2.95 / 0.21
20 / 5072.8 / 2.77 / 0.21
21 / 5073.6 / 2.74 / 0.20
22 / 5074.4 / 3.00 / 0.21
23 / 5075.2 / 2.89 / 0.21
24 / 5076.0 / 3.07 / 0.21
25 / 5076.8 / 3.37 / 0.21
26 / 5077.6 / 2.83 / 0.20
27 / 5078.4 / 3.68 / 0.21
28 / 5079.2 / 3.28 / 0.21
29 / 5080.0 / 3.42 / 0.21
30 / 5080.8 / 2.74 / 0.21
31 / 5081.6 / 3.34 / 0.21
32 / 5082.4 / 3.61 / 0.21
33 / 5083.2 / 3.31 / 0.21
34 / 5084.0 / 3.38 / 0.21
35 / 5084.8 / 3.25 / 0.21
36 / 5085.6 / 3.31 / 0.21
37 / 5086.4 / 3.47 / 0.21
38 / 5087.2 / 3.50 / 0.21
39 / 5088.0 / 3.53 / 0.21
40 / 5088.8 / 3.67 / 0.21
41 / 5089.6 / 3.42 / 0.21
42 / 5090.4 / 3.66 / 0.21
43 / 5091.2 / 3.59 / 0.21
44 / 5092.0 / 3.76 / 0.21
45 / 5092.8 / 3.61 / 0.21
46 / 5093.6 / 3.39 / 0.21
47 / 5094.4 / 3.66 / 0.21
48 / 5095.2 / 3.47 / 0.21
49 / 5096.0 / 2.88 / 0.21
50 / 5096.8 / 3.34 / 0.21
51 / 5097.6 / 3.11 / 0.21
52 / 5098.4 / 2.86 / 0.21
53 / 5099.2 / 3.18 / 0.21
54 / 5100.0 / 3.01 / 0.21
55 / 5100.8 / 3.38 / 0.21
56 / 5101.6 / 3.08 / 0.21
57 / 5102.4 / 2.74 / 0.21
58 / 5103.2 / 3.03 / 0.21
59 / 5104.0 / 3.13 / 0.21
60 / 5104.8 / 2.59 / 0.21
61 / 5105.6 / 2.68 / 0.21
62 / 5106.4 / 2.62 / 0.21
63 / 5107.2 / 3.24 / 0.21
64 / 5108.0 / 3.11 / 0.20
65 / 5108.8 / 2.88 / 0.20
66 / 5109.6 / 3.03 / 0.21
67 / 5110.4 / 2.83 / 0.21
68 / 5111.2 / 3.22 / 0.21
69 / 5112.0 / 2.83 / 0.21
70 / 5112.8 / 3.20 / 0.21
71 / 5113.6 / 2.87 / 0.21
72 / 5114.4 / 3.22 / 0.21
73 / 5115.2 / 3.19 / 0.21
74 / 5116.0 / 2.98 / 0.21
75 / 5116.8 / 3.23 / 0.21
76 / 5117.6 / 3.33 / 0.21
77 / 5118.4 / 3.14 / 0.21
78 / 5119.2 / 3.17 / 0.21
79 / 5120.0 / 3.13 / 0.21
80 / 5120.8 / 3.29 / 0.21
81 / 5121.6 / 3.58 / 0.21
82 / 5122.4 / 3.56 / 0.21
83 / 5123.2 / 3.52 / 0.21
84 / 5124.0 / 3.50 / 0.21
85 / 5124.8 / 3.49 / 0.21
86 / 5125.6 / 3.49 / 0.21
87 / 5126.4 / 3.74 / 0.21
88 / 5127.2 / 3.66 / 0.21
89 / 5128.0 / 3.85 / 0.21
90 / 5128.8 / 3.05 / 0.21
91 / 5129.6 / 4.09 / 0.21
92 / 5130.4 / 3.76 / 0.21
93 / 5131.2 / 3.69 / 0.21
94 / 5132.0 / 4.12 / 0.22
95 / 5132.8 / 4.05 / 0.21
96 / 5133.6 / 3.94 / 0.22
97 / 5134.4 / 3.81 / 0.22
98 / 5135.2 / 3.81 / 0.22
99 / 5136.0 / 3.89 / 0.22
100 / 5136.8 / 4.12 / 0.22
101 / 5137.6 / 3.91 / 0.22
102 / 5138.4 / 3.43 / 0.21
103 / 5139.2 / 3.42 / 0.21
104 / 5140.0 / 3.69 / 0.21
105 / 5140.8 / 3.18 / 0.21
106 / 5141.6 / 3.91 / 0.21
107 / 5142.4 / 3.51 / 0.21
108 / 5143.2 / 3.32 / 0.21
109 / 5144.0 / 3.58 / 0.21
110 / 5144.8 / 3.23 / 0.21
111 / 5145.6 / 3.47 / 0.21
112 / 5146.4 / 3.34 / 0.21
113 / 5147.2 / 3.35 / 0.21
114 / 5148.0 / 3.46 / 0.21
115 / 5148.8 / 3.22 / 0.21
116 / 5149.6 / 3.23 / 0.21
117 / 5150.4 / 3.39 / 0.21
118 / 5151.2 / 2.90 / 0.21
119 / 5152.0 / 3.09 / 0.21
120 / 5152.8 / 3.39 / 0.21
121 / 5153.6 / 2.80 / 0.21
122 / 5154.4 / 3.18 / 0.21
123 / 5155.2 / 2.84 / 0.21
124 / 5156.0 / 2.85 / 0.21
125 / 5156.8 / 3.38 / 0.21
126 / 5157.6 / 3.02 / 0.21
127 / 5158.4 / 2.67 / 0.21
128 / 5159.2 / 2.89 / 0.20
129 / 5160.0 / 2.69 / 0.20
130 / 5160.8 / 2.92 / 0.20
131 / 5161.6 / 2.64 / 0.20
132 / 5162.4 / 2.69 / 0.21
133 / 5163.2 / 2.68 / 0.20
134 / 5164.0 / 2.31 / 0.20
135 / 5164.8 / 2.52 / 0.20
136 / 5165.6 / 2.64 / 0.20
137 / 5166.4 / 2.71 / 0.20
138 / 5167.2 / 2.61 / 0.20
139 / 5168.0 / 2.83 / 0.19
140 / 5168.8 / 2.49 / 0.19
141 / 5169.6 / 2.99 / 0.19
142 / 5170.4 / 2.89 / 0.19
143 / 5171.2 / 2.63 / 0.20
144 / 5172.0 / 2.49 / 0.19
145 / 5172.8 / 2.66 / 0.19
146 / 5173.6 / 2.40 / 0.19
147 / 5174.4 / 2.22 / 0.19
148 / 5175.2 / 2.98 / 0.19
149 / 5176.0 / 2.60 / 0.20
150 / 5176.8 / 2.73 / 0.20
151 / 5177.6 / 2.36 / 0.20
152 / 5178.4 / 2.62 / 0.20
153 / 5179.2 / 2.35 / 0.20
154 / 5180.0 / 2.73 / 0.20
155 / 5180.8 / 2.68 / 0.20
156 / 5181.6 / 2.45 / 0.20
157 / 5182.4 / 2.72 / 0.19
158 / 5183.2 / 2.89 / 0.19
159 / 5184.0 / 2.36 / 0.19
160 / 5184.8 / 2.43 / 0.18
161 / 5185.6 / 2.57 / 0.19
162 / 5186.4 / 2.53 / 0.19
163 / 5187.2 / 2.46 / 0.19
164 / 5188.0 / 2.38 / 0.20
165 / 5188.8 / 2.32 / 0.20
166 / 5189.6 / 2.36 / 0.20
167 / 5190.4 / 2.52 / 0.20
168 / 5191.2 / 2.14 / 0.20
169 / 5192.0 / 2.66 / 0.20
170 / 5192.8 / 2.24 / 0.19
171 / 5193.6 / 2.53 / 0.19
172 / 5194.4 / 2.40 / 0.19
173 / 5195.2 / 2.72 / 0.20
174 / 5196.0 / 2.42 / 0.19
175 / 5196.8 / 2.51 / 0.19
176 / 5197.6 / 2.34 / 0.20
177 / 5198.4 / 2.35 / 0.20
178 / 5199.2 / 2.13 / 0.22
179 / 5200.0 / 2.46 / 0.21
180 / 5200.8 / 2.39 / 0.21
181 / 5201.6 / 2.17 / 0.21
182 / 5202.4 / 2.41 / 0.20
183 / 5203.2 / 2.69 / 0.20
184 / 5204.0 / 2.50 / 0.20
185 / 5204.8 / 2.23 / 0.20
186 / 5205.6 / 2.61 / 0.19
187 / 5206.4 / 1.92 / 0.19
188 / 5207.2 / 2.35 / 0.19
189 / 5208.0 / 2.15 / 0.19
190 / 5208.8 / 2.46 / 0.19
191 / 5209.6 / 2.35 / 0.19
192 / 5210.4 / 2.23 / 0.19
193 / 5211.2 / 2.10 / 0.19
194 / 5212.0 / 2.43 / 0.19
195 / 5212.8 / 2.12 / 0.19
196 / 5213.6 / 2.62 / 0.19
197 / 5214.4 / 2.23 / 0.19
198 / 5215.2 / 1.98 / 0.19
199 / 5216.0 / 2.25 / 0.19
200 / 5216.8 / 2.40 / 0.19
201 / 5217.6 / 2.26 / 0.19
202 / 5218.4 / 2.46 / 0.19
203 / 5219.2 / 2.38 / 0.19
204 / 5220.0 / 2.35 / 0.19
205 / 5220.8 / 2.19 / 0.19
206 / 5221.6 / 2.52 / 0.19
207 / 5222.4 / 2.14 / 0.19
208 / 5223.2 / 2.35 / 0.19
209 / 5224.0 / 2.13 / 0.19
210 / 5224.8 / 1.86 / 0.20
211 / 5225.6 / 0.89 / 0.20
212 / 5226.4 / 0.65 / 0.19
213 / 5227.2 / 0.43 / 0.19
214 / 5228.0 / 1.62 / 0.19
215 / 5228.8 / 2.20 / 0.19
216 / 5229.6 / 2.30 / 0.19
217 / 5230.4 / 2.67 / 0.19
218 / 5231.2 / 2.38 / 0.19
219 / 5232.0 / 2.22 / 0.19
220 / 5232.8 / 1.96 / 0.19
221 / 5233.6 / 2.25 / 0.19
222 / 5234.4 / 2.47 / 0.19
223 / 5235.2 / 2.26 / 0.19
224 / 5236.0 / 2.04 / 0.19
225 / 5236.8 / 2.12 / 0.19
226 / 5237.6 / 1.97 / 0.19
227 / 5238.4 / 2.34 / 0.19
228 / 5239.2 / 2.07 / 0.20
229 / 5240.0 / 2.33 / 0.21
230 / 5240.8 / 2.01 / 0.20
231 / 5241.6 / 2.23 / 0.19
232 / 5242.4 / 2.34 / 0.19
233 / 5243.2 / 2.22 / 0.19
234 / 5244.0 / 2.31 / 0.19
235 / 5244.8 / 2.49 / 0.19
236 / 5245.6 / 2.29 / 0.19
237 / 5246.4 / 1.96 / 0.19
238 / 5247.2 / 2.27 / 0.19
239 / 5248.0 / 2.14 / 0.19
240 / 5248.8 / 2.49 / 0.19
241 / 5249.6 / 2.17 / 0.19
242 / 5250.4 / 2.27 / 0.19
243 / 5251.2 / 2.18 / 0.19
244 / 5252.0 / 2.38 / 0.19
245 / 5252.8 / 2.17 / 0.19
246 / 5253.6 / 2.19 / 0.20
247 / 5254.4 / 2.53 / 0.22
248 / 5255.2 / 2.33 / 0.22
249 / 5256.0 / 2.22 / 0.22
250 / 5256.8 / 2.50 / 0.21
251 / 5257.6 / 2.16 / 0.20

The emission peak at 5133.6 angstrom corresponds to C III] 1909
